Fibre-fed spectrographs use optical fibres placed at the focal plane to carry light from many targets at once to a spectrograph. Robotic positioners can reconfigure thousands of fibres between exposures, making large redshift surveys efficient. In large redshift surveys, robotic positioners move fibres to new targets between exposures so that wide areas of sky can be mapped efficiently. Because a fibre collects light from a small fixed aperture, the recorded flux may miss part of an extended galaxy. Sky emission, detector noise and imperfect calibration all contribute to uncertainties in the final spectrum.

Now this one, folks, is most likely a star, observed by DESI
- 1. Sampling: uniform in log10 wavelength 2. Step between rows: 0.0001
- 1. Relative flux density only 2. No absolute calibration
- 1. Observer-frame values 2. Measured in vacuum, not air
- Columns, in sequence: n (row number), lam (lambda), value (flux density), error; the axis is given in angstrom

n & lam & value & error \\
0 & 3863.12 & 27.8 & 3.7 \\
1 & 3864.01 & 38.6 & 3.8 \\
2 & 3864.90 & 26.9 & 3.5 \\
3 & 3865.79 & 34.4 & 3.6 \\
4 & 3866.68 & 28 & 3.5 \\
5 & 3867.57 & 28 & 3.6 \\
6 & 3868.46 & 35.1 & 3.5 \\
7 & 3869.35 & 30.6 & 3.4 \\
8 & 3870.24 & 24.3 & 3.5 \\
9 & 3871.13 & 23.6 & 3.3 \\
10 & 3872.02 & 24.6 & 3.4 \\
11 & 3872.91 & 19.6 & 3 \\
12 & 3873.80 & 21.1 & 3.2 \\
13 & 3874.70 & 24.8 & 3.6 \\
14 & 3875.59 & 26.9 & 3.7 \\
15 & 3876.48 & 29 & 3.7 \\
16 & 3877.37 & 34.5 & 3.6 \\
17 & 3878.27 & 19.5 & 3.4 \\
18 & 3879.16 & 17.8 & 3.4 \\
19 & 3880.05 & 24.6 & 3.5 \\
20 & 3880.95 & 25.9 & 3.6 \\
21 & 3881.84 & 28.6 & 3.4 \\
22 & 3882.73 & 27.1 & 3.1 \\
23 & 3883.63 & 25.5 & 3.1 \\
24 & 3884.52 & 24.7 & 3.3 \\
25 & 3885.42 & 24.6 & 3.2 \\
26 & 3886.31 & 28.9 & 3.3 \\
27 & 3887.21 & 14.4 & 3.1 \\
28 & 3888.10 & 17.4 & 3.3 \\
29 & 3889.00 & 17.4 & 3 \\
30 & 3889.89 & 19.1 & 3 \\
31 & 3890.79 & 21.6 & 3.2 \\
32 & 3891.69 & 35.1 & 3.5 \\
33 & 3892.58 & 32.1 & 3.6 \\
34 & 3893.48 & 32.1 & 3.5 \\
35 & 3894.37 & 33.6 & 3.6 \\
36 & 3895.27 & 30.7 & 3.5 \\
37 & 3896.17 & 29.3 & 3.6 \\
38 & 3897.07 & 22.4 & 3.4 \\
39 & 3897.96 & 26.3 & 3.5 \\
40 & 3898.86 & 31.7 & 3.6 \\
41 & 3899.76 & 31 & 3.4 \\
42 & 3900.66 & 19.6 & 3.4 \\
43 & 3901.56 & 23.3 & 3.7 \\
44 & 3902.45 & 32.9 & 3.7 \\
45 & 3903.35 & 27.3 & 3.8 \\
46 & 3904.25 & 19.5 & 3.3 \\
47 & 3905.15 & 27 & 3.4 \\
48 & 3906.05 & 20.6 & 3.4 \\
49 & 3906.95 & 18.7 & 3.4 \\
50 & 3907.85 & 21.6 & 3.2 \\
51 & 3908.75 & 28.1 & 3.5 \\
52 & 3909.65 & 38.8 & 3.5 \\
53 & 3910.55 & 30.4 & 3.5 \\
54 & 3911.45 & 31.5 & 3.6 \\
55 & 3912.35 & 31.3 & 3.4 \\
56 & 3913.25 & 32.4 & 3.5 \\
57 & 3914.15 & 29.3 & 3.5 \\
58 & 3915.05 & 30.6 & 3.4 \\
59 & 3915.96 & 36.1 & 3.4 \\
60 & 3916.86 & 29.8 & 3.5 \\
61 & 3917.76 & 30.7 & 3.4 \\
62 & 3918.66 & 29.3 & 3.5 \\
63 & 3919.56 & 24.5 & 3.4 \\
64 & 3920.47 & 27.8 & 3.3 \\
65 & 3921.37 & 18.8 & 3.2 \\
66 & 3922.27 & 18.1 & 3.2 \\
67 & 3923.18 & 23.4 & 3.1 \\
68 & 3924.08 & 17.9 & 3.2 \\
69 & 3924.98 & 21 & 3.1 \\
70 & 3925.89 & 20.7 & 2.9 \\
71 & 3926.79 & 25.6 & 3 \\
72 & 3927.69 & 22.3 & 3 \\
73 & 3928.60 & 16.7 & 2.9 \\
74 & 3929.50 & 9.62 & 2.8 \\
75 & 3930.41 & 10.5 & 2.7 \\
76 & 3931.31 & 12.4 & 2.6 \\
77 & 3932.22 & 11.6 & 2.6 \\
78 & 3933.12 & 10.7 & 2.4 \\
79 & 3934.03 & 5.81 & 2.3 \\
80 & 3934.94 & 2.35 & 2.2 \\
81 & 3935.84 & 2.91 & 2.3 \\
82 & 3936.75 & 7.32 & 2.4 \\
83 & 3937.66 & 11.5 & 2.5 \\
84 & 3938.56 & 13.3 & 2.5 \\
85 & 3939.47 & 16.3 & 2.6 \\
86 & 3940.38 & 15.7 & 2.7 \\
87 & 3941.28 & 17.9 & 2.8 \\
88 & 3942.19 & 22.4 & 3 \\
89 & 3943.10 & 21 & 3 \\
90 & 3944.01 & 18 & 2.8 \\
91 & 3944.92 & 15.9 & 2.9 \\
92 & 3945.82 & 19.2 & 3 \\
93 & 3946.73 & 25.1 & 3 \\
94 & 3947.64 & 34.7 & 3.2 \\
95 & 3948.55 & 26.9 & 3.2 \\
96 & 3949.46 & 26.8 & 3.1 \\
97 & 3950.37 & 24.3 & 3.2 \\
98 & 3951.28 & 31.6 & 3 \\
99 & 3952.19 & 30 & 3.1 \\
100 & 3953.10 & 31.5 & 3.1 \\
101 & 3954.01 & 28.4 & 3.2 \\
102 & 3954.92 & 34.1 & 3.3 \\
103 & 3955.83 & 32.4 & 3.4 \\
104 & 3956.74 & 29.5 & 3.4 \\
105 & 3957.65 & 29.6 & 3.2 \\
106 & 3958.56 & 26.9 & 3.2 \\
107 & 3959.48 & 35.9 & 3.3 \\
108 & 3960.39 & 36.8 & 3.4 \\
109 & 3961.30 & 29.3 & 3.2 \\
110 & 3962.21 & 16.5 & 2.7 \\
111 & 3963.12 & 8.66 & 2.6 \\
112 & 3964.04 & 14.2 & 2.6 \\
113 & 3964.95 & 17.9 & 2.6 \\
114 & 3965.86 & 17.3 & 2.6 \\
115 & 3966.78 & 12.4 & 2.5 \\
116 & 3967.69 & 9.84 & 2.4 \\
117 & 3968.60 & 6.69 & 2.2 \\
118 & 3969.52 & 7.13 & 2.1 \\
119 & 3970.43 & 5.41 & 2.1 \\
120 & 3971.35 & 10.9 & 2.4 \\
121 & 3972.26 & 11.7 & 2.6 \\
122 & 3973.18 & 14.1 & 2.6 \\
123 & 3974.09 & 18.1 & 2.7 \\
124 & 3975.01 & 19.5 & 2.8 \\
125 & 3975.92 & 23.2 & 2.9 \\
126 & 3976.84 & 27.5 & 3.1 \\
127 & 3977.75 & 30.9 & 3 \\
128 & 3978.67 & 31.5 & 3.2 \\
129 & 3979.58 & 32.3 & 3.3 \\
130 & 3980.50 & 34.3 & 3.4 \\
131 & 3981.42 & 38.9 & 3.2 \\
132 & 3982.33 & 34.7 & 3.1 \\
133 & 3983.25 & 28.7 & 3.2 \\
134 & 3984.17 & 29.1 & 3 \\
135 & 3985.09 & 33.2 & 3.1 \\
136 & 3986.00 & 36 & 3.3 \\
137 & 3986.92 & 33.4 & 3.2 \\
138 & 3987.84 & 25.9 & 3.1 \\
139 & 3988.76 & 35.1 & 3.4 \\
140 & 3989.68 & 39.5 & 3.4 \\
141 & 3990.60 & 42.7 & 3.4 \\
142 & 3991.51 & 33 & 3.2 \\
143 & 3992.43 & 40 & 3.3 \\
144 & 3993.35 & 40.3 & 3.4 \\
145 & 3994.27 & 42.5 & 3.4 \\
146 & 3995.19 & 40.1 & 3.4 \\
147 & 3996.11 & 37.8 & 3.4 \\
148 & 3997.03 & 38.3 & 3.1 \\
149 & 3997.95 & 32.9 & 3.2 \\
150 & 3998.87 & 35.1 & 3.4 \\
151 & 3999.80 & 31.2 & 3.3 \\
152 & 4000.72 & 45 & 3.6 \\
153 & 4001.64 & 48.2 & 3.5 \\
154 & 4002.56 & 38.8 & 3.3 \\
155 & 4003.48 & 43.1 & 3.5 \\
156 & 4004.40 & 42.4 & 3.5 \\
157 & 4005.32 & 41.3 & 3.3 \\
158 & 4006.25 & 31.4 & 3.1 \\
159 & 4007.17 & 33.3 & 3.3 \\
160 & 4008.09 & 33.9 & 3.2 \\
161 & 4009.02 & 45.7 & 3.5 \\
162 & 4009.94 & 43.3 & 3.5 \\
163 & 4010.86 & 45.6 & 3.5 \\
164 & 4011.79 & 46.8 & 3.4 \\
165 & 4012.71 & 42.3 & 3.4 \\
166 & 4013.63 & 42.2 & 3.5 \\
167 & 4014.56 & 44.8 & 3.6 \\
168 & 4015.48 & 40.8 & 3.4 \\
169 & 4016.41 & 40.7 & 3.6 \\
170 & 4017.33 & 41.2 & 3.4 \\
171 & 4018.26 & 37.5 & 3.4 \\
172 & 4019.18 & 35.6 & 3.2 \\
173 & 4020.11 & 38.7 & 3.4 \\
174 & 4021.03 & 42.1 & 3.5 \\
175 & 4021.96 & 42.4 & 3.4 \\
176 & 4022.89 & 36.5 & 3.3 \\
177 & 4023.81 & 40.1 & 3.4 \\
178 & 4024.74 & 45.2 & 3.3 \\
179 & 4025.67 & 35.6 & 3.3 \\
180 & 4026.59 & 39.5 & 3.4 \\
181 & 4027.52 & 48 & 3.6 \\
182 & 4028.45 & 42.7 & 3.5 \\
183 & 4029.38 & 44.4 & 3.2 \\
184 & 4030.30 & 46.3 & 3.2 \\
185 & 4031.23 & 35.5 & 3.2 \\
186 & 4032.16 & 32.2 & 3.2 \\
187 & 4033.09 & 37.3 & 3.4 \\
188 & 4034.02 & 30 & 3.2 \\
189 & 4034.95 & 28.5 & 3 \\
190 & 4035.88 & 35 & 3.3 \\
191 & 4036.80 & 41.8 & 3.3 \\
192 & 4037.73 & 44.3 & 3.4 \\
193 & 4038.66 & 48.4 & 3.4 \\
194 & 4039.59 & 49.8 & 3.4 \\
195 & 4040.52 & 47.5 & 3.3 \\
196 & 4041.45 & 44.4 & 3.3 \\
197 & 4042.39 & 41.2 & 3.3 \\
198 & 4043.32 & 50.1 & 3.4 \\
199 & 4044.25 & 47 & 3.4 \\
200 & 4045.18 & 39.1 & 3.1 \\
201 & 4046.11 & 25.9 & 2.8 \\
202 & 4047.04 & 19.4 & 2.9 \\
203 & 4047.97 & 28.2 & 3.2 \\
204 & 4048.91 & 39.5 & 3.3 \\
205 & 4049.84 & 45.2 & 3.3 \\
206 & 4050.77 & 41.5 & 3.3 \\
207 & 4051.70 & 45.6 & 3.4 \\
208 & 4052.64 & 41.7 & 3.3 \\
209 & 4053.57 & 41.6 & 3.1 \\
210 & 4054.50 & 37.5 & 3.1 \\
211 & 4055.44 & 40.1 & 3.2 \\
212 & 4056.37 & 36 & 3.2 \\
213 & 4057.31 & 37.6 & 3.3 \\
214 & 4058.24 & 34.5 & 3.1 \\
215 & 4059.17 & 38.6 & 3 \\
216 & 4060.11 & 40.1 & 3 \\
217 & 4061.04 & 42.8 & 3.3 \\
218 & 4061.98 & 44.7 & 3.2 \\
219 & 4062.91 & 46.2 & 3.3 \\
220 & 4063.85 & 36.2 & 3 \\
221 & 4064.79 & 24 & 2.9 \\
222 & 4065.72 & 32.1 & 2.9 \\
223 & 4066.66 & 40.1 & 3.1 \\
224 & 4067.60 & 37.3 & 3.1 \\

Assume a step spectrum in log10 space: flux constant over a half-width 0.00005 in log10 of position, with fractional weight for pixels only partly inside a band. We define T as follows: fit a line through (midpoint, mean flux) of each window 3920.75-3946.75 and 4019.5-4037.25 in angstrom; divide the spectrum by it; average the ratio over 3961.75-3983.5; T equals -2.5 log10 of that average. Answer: 0.30 mag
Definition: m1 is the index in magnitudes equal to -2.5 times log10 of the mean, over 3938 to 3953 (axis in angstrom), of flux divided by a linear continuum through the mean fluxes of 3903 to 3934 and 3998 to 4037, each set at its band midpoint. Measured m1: 0.23 mag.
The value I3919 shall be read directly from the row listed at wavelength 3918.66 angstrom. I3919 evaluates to 29.3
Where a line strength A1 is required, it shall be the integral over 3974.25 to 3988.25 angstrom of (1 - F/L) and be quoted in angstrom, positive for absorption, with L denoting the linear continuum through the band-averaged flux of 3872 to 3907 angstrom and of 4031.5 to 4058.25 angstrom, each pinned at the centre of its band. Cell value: 1.3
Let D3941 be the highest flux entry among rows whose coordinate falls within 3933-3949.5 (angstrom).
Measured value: 34.7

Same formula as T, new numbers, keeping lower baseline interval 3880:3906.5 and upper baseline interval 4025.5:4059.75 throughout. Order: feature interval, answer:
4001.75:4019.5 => -0.12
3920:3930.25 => 0.40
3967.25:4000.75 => 0.19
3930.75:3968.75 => 0.47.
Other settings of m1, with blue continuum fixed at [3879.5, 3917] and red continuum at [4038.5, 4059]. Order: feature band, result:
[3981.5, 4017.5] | -0.08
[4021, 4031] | -0.11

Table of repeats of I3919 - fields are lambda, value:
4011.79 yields 46.8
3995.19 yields 40.1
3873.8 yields 21.1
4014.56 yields 44.8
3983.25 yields 28.7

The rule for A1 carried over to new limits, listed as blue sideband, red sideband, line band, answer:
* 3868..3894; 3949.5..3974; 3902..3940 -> 3.4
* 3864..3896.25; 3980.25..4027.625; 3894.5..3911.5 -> 1.0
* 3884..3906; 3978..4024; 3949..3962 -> 1.0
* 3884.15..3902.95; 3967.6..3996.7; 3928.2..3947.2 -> 9.5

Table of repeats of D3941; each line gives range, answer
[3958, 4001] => 45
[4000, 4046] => 50.1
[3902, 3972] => 38.8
